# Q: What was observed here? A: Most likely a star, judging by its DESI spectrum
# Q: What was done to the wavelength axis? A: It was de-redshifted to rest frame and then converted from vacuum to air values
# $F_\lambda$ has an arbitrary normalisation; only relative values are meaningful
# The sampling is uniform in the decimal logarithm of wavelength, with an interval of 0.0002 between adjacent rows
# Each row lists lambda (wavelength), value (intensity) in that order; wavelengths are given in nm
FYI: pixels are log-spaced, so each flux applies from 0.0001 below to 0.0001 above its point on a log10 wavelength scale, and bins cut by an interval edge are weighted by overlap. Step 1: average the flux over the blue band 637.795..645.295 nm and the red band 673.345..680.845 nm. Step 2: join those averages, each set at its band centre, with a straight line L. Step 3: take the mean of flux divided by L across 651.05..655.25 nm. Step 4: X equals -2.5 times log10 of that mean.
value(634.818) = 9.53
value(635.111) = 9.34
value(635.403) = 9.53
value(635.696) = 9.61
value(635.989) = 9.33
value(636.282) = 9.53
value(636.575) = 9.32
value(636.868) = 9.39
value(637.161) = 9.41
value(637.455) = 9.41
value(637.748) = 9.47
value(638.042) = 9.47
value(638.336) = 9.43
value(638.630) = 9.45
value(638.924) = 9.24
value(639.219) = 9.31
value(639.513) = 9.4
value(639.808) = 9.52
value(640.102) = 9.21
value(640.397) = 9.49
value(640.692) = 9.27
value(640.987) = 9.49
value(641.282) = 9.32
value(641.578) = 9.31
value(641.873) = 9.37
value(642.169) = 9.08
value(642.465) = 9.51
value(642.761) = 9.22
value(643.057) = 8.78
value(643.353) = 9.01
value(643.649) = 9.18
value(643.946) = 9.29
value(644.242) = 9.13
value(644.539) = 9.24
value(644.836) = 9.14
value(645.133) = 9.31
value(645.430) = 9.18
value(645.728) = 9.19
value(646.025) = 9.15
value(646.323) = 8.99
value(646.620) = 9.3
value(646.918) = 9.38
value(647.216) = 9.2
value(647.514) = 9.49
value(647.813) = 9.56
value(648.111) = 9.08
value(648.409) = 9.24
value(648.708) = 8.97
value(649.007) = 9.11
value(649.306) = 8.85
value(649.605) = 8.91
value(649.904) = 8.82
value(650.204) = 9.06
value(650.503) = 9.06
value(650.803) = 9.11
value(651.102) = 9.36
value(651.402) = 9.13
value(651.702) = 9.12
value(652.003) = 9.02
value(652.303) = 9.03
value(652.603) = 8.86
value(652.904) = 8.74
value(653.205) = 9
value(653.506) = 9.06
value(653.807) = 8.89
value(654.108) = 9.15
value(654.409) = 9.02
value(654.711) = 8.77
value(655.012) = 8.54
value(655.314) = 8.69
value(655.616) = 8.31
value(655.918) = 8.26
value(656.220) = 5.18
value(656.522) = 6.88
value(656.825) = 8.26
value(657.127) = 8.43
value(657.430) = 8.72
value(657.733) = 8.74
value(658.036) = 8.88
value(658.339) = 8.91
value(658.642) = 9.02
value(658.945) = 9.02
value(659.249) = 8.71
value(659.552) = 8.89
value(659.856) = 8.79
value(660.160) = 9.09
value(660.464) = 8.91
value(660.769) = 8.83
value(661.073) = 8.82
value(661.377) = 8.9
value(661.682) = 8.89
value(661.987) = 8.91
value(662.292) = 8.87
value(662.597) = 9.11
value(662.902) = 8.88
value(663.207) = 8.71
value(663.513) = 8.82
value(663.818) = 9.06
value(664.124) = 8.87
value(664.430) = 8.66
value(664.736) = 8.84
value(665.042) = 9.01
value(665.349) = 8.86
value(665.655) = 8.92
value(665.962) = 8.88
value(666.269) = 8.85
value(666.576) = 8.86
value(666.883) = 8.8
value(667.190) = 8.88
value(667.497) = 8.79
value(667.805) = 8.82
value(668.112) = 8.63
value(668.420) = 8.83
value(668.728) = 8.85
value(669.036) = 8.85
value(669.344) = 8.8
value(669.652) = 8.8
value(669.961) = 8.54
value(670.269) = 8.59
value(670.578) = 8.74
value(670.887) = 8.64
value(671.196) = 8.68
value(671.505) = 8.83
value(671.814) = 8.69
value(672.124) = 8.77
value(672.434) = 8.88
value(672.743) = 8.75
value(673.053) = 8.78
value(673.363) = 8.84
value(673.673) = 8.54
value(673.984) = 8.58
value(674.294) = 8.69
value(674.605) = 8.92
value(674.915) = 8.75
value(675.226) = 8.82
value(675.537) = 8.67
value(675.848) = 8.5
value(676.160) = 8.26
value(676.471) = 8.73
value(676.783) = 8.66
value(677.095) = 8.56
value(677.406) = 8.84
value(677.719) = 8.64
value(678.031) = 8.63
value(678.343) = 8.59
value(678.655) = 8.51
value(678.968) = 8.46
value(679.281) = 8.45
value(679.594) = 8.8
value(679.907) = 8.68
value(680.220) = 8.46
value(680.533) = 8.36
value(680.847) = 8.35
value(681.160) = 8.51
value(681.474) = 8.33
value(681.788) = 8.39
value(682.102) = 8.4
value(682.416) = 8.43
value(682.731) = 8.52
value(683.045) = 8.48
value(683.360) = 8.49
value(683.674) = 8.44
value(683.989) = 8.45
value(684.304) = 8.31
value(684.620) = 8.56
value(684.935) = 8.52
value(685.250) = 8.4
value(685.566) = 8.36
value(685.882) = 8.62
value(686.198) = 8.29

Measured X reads 0.01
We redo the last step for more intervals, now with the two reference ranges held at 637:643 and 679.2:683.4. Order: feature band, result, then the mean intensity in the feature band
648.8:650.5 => 0.02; 8.96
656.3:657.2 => 0.18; 7.6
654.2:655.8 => 0.04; 8.67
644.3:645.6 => 0.01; 9.2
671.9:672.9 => -0.02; 8.79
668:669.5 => -0.01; 8.8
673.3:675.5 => -0.01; 8.73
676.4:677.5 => -0.02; 8.69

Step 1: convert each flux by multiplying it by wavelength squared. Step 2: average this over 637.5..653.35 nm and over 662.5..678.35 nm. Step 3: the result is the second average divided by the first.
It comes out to 1.03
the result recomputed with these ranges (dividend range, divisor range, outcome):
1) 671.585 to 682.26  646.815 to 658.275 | 1.06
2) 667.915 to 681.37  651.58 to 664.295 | 1.05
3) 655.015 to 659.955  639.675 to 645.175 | 0.95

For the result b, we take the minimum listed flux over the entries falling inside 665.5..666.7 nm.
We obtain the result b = 8.85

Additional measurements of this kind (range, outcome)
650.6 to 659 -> 5.18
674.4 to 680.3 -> 8.26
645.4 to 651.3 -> 8.82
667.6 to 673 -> 8.54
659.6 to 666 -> 8.66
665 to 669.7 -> 8.63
